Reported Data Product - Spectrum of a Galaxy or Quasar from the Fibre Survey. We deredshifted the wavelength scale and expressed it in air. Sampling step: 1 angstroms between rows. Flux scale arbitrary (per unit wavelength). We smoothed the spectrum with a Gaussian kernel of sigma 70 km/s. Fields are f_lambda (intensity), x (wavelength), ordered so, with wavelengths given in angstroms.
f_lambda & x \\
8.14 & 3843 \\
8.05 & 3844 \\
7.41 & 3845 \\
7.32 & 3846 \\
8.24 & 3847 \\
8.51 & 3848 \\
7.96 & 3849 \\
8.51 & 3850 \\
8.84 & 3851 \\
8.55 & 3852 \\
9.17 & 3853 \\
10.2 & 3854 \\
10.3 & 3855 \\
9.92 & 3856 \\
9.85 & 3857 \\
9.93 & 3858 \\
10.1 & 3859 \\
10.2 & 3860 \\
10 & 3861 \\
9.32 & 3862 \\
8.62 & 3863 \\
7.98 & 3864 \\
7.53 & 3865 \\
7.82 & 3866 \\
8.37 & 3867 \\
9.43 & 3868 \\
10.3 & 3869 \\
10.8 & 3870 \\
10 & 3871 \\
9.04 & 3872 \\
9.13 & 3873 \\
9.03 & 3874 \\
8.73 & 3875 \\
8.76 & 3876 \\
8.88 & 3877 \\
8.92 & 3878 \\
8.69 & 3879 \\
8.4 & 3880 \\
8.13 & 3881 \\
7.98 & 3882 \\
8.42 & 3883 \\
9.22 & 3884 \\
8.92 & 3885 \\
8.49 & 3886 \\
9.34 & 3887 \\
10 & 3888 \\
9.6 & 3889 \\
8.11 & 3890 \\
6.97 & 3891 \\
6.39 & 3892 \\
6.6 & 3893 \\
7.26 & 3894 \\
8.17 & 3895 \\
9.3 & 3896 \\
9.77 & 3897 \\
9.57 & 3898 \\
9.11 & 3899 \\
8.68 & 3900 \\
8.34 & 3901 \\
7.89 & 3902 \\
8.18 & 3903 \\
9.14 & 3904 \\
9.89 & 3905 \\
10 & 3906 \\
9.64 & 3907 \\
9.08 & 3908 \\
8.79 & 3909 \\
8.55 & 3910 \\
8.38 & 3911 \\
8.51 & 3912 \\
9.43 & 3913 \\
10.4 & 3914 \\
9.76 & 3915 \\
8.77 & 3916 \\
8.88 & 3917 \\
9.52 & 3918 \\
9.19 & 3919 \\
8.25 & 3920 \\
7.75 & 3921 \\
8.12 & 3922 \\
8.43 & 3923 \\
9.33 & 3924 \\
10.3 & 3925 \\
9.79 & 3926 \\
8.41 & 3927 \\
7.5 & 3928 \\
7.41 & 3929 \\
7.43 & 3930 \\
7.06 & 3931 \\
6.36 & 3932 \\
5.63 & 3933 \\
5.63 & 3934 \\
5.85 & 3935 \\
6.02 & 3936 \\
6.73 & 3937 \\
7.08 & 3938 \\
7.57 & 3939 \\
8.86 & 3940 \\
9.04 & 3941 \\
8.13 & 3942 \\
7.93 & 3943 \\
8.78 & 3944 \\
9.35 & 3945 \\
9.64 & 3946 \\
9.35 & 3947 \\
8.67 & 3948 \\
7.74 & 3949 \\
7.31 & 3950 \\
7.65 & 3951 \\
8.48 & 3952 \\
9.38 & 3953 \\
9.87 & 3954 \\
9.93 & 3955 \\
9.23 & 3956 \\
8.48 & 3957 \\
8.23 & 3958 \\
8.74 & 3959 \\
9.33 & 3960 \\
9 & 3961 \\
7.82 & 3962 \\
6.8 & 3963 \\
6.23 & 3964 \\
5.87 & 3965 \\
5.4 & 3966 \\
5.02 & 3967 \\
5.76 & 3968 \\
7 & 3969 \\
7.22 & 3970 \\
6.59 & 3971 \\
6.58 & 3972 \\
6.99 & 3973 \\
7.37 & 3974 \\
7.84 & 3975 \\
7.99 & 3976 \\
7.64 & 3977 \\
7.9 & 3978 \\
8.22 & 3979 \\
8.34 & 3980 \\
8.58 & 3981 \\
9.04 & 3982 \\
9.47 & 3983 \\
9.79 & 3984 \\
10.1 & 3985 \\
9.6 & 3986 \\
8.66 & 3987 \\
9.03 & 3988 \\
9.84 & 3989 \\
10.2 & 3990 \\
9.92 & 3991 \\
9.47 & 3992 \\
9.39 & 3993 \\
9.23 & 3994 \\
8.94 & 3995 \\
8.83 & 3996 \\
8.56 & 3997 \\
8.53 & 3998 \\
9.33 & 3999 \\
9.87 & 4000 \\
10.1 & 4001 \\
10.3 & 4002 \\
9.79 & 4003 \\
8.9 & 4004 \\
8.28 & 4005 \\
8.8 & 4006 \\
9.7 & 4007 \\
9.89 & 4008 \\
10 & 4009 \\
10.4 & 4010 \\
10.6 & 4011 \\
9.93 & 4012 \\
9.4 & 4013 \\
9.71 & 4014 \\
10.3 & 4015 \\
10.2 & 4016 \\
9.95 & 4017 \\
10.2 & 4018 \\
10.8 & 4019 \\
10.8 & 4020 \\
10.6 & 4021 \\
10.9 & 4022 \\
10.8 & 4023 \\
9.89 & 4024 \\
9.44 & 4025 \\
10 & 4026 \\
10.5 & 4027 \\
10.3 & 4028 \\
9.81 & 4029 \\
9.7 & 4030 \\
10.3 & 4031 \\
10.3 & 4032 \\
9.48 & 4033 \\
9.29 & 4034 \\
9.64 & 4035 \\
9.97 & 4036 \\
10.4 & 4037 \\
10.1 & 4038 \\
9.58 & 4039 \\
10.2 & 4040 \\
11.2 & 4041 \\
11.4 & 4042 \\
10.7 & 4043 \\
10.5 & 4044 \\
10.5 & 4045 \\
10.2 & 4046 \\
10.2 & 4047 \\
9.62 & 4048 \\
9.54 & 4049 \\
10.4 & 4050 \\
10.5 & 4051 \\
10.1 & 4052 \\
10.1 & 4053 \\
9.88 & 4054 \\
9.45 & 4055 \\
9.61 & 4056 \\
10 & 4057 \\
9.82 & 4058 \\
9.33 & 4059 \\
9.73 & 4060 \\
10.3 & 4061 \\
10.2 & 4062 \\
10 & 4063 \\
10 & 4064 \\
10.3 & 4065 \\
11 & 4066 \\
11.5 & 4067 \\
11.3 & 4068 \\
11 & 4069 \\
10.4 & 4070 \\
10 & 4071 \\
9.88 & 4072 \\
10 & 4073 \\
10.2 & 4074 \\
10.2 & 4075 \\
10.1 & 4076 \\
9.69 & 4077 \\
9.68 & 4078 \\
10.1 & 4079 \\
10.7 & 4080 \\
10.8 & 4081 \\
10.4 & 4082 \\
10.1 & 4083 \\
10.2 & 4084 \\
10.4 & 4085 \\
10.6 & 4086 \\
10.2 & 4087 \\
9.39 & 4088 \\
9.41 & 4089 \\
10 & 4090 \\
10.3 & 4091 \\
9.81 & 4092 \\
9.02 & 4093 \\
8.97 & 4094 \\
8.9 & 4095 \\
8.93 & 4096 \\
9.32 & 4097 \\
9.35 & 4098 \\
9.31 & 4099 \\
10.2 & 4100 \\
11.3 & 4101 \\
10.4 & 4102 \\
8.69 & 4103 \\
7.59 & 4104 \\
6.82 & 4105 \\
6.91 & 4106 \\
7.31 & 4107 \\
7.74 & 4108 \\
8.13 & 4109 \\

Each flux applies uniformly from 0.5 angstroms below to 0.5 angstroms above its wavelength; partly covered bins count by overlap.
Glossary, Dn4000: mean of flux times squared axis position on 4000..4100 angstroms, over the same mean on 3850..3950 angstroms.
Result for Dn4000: 1.25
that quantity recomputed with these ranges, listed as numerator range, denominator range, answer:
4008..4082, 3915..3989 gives 1.32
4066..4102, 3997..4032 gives 1.05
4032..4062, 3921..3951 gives 1.35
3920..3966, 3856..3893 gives 0.93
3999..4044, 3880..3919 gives 1.22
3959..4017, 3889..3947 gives 1.08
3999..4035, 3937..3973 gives 1.30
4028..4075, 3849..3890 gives 1.22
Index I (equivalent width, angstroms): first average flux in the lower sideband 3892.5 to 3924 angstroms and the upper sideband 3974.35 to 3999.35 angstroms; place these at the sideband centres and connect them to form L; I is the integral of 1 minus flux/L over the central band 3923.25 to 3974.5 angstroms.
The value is 6.52 angstroms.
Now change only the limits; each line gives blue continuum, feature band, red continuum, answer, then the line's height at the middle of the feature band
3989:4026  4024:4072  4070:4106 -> -2.0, 9.75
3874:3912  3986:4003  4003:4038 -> 0.5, 9.71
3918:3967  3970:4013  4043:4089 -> -0.6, 8.87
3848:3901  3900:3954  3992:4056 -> 5.1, 9.26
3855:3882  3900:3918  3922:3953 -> -1.3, 8.44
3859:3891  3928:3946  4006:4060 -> 3.8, 9.41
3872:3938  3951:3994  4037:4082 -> 4.5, 9.22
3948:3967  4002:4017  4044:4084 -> -1.1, 9.07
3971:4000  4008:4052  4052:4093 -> -3.4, 9.46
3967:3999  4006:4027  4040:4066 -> -2.0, 9.26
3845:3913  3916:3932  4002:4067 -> 1.3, 9.21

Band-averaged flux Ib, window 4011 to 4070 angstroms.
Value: 10.2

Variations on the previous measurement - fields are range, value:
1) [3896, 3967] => 8.35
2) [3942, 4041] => 9.04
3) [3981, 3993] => 9.51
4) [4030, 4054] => 10.2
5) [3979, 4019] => 9.52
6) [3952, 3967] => 8.07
